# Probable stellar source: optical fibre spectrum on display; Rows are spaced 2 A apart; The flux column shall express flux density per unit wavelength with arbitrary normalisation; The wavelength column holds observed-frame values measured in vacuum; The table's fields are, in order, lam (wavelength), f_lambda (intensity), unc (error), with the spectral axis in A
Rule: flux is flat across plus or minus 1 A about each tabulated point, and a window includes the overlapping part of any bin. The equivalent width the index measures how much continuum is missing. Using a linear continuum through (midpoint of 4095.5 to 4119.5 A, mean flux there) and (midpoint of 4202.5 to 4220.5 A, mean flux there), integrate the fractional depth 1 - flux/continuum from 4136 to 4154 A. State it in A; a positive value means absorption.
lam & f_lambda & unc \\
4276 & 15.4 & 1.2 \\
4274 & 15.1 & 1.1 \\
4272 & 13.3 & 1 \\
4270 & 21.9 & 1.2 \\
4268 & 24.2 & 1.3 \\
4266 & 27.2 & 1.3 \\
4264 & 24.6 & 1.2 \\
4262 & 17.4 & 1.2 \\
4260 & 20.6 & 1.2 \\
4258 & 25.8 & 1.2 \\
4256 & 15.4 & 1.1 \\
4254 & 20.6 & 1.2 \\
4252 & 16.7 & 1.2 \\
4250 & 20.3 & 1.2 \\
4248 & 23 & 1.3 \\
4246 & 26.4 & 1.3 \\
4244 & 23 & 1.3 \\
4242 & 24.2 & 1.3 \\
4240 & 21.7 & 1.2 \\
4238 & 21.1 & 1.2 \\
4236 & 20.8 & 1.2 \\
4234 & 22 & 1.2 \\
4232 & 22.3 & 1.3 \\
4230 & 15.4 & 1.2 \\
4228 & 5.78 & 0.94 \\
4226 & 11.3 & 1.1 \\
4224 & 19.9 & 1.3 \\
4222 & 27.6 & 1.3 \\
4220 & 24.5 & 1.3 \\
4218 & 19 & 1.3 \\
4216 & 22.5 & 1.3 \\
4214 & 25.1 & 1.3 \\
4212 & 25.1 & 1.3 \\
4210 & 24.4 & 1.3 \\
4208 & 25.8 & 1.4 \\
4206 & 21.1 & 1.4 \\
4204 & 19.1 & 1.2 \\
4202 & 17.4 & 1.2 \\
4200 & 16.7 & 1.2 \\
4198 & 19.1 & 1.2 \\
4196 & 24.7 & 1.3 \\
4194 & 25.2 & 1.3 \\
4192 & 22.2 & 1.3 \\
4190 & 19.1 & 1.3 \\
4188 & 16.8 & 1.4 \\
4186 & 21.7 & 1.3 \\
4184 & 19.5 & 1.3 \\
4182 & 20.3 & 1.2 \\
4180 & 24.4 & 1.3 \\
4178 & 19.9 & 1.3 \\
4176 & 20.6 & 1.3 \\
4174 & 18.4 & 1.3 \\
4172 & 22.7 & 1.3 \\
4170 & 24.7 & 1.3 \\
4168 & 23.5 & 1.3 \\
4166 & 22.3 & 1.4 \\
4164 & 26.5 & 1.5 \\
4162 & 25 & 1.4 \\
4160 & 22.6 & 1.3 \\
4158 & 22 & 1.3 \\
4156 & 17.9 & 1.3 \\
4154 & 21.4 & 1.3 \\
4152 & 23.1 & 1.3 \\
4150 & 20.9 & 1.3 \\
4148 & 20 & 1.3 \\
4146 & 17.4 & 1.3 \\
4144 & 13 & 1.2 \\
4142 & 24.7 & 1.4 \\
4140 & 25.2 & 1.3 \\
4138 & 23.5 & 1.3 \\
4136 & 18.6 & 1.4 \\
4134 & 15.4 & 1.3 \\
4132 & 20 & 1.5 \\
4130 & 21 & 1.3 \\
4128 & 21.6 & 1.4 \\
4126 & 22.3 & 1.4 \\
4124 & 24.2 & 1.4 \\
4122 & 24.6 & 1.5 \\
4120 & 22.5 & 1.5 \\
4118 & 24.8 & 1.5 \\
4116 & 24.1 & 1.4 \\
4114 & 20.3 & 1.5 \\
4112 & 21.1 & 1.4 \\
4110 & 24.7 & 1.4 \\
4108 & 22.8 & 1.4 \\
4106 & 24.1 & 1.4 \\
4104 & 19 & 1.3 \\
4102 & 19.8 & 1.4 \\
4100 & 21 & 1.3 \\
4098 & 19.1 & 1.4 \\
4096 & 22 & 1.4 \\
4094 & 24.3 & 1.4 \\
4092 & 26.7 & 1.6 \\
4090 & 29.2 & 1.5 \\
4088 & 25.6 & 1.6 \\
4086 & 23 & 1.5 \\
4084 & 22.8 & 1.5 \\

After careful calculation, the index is 1.1 A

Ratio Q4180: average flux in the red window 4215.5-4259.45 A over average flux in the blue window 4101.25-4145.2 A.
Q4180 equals 0.9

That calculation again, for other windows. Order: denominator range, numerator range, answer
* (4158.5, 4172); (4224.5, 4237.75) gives 0.70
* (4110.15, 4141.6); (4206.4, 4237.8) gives 0.94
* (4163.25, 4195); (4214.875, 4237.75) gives 0.89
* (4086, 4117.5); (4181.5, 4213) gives 0.92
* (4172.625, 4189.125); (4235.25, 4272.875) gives 1.06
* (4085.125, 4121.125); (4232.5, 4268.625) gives 0.95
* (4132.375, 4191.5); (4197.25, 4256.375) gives 0.98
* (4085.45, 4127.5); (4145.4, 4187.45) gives 0.94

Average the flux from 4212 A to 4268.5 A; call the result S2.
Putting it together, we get 21.1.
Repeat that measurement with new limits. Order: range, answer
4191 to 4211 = 21.6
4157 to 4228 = 21.5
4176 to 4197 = 21.3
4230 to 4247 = 22.3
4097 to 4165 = 21.6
